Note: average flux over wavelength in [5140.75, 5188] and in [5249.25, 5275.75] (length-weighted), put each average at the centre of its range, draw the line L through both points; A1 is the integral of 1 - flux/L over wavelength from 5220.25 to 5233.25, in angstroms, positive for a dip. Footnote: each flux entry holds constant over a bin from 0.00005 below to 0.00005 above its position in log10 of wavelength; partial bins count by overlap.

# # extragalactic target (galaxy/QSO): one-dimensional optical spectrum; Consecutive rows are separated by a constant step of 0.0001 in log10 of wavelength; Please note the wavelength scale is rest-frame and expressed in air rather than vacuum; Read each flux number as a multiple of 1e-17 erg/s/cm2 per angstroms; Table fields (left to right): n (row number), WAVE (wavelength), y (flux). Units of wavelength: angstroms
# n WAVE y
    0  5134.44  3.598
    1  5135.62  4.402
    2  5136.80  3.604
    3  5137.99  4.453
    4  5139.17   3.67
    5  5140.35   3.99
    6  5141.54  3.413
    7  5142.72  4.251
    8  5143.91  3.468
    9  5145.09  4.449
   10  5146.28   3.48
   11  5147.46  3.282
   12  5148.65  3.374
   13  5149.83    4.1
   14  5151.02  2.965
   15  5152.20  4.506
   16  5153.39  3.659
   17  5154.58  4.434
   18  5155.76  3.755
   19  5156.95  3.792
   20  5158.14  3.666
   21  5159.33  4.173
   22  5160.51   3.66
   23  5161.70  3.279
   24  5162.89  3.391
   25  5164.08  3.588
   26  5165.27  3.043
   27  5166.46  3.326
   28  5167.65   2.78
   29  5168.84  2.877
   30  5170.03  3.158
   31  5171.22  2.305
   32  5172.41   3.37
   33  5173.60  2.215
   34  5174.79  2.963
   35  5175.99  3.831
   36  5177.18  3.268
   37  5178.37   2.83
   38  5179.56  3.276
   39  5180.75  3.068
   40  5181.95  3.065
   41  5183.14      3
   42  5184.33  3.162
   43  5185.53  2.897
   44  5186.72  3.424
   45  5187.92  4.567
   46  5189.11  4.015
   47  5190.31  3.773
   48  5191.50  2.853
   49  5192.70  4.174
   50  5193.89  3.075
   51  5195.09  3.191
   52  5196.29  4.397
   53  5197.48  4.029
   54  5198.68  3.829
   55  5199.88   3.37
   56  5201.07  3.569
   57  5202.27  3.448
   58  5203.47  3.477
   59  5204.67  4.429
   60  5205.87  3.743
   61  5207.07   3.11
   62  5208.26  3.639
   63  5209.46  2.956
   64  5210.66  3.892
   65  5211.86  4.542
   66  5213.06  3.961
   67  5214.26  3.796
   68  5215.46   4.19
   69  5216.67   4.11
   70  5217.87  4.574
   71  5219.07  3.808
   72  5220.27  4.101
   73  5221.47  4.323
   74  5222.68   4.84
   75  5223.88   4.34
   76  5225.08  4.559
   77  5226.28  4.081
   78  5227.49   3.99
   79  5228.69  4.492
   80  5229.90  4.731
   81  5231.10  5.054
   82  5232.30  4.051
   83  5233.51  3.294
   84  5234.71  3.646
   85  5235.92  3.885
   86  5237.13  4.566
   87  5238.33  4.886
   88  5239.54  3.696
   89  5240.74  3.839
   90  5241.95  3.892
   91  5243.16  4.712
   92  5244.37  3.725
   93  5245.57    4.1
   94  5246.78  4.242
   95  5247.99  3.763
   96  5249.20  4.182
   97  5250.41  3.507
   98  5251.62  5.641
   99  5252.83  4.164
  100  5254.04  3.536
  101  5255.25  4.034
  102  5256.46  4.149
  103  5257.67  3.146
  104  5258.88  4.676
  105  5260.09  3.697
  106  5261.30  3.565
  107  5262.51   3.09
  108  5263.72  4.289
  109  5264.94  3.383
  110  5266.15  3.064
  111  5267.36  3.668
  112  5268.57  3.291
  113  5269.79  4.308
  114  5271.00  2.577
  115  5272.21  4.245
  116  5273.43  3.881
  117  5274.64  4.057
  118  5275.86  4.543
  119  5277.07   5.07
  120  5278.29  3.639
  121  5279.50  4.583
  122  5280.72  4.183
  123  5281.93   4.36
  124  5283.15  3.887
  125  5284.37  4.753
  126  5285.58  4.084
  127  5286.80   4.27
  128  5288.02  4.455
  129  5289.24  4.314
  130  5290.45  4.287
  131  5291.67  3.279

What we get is -2.5 angstroms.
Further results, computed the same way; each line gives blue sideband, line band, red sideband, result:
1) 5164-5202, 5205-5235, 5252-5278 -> -4.4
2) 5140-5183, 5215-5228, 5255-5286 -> -2.0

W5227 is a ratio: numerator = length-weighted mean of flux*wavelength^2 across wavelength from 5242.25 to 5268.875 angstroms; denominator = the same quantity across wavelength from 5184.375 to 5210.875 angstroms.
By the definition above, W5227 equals 1.10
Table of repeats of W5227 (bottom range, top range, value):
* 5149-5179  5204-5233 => 1.24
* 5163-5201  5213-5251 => 1.28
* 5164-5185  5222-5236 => 1.43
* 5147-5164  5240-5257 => 1.14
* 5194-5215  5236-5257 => 1.13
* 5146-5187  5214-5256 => 1.29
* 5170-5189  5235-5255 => 1.34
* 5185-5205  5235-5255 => 1.15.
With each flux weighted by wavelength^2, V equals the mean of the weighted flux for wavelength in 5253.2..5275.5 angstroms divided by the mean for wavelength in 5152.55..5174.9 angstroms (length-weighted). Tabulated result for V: 1.15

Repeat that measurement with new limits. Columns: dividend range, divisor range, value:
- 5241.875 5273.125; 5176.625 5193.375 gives 1.18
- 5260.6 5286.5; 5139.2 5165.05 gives 1.10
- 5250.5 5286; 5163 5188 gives 1.32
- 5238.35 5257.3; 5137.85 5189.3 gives 1.22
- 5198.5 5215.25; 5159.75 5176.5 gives 1.20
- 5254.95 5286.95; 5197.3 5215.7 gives 1.08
